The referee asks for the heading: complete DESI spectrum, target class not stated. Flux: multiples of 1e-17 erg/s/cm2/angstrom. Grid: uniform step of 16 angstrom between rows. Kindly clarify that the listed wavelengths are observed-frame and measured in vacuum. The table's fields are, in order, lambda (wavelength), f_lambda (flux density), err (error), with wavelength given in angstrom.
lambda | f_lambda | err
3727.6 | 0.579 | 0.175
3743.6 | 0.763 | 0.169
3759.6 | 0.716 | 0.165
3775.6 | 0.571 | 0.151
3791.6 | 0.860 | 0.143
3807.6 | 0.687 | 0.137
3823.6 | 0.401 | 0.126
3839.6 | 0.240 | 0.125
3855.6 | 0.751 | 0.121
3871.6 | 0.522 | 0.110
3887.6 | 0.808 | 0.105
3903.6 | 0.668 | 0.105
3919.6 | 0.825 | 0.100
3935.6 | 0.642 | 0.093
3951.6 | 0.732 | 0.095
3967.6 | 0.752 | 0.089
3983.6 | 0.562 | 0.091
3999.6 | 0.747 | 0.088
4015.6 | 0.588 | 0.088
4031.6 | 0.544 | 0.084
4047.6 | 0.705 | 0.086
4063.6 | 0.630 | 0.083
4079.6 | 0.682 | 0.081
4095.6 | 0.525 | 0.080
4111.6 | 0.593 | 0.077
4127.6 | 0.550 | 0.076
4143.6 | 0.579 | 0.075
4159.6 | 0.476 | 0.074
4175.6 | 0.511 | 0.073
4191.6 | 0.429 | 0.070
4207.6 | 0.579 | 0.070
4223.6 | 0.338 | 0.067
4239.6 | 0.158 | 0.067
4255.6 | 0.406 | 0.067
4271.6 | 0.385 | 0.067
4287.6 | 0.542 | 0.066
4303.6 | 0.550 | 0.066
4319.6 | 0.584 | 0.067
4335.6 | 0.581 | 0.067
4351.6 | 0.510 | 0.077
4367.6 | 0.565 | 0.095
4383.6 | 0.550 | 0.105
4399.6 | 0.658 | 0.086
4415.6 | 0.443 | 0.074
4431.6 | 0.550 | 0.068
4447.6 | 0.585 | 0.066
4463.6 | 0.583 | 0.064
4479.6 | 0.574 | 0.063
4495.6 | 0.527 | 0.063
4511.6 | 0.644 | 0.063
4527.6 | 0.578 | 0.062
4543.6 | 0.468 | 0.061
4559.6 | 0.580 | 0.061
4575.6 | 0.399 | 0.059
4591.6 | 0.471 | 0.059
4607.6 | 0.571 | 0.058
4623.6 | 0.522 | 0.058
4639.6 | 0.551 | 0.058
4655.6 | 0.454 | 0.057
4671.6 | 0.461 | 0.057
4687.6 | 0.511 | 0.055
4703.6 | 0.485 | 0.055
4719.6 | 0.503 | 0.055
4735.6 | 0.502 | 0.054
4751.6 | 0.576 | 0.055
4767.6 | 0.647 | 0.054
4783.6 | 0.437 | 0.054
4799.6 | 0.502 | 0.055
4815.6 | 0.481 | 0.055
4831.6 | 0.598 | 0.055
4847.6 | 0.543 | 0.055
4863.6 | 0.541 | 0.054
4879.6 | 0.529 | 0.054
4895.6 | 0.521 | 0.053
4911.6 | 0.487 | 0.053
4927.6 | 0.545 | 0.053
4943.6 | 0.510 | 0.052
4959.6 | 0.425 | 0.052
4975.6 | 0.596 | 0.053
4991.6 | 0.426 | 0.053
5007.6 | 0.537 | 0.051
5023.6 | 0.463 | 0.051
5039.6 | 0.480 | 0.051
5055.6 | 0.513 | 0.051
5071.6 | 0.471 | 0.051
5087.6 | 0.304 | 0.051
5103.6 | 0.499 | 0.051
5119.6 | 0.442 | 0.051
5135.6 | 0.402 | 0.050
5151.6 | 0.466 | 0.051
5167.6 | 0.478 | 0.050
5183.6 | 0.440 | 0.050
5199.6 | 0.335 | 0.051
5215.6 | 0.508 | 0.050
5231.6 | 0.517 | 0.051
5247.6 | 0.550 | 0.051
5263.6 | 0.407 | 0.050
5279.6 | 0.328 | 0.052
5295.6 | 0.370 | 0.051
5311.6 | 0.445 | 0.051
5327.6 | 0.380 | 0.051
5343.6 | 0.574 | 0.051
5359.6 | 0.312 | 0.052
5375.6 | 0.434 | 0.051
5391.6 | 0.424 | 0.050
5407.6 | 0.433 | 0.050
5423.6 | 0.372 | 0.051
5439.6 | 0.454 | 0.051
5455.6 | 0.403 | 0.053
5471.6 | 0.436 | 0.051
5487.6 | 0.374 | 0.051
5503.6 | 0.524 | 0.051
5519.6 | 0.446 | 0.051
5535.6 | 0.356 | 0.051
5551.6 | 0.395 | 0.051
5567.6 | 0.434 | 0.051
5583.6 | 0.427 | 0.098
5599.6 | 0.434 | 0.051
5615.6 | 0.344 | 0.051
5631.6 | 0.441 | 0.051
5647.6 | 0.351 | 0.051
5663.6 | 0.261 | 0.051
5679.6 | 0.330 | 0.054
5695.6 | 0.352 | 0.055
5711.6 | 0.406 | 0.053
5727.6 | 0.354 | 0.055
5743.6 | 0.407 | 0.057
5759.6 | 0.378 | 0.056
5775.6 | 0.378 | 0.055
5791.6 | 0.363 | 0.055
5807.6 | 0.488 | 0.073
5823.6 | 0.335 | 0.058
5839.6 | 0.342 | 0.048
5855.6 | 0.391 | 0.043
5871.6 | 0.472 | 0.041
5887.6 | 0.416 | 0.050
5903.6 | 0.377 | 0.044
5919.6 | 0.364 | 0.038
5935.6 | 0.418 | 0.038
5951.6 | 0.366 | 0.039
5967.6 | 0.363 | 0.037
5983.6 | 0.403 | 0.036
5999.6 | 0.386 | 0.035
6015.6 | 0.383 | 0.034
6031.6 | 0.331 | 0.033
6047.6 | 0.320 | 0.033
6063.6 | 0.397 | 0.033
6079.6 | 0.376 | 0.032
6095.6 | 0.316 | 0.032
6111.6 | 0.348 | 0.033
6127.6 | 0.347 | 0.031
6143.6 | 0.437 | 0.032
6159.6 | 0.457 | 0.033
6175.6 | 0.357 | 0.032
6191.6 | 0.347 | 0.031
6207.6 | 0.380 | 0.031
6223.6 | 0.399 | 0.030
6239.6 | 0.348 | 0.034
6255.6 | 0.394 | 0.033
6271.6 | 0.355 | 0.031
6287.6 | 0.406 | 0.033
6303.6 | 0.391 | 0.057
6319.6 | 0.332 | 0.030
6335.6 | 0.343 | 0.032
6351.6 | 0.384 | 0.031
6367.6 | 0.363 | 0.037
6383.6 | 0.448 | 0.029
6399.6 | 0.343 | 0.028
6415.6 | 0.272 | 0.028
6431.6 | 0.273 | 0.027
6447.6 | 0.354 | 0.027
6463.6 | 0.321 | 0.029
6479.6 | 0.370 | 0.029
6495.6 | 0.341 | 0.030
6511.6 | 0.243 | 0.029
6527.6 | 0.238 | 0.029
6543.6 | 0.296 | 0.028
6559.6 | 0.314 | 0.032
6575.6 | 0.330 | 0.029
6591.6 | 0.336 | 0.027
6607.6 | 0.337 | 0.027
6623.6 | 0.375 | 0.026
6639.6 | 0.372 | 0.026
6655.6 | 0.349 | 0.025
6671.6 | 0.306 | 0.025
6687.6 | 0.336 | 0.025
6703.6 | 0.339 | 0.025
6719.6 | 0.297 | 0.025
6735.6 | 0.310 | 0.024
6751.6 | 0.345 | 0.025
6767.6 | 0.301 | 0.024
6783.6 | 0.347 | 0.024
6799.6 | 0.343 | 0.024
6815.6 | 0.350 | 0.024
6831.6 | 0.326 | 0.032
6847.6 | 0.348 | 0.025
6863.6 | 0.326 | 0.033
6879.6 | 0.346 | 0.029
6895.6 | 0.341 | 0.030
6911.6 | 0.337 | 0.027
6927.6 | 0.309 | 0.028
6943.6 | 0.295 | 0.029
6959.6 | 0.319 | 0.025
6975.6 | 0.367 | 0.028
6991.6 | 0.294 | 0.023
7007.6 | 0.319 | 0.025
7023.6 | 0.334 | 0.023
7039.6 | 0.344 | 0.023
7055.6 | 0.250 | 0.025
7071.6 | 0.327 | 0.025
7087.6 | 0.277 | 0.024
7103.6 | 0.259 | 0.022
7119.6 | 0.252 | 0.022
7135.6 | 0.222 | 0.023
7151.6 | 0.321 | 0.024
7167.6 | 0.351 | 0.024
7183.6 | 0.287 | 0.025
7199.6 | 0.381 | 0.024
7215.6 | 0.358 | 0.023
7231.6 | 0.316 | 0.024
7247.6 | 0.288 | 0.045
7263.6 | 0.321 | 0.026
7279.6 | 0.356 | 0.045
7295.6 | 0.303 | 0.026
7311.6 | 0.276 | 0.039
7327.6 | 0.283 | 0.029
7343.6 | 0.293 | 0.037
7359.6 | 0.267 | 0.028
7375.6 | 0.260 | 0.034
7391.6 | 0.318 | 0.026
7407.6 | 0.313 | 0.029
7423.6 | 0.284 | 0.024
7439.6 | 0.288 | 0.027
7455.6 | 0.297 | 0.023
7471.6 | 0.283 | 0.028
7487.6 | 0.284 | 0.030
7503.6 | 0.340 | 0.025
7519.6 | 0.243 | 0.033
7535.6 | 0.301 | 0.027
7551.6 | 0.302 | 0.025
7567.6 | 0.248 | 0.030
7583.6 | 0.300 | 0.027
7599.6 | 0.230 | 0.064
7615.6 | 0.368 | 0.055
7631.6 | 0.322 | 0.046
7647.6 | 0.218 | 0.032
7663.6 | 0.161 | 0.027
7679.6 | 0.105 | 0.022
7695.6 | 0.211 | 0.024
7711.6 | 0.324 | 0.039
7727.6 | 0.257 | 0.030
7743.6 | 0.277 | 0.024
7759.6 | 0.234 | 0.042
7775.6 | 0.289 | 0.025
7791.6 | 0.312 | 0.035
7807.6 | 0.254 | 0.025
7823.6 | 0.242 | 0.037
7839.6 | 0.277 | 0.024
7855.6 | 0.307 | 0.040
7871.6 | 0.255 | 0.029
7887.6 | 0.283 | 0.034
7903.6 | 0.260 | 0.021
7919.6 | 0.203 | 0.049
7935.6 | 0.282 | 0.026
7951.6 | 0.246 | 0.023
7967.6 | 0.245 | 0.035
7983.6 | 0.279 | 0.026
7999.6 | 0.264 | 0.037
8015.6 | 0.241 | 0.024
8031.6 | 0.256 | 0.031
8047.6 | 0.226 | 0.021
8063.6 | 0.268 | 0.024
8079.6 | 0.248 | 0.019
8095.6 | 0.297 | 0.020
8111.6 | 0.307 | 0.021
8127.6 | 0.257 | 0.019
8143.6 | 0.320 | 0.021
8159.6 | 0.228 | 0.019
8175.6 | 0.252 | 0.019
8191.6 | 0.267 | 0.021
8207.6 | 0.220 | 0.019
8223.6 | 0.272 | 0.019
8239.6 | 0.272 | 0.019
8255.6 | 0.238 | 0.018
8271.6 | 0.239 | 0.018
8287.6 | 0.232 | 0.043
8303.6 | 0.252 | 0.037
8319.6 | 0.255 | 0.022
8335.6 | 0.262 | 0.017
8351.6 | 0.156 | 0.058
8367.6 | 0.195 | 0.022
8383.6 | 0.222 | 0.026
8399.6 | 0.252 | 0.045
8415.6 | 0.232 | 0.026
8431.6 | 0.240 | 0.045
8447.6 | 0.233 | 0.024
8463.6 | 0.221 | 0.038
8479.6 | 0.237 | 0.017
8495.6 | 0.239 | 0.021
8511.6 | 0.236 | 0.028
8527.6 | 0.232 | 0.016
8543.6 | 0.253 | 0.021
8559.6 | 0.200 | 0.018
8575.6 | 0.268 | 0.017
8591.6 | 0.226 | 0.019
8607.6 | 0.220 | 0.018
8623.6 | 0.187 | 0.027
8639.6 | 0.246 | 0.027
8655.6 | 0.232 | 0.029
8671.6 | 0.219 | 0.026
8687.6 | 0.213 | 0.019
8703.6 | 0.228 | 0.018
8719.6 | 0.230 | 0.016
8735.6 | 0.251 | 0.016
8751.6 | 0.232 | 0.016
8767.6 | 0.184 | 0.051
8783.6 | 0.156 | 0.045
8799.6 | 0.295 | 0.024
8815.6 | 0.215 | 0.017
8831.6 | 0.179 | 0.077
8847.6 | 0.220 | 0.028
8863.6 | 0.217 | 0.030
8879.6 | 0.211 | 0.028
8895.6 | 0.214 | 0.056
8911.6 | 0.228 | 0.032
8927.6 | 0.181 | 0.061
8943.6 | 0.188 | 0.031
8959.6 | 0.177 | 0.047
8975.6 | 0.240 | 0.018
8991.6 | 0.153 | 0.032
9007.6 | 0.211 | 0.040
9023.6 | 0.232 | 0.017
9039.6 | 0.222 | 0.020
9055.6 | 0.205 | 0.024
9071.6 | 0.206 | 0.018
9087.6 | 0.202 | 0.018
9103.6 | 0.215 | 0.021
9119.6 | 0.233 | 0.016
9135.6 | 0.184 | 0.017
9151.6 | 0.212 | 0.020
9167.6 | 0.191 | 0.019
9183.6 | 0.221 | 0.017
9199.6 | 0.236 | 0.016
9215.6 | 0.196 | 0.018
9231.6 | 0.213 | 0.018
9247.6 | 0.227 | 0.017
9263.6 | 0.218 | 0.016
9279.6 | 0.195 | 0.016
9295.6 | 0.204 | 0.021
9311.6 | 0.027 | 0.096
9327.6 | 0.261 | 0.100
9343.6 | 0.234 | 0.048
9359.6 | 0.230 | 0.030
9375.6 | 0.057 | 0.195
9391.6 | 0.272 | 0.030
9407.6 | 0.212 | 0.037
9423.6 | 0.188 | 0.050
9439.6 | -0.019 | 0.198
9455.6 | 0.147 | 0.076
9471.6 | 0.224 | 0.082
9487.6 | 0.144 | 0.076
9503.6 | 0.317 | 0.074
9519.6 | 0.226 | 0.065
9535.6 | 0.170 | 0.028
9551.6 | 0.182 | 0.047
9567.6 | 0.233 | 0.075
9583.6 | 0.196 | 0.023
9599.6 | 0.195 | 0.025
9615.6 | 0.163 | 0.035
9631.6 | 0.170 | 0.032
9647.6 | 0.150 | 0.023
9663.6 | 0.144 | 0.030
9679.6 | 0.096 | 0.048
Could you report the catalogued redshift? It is 0.53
